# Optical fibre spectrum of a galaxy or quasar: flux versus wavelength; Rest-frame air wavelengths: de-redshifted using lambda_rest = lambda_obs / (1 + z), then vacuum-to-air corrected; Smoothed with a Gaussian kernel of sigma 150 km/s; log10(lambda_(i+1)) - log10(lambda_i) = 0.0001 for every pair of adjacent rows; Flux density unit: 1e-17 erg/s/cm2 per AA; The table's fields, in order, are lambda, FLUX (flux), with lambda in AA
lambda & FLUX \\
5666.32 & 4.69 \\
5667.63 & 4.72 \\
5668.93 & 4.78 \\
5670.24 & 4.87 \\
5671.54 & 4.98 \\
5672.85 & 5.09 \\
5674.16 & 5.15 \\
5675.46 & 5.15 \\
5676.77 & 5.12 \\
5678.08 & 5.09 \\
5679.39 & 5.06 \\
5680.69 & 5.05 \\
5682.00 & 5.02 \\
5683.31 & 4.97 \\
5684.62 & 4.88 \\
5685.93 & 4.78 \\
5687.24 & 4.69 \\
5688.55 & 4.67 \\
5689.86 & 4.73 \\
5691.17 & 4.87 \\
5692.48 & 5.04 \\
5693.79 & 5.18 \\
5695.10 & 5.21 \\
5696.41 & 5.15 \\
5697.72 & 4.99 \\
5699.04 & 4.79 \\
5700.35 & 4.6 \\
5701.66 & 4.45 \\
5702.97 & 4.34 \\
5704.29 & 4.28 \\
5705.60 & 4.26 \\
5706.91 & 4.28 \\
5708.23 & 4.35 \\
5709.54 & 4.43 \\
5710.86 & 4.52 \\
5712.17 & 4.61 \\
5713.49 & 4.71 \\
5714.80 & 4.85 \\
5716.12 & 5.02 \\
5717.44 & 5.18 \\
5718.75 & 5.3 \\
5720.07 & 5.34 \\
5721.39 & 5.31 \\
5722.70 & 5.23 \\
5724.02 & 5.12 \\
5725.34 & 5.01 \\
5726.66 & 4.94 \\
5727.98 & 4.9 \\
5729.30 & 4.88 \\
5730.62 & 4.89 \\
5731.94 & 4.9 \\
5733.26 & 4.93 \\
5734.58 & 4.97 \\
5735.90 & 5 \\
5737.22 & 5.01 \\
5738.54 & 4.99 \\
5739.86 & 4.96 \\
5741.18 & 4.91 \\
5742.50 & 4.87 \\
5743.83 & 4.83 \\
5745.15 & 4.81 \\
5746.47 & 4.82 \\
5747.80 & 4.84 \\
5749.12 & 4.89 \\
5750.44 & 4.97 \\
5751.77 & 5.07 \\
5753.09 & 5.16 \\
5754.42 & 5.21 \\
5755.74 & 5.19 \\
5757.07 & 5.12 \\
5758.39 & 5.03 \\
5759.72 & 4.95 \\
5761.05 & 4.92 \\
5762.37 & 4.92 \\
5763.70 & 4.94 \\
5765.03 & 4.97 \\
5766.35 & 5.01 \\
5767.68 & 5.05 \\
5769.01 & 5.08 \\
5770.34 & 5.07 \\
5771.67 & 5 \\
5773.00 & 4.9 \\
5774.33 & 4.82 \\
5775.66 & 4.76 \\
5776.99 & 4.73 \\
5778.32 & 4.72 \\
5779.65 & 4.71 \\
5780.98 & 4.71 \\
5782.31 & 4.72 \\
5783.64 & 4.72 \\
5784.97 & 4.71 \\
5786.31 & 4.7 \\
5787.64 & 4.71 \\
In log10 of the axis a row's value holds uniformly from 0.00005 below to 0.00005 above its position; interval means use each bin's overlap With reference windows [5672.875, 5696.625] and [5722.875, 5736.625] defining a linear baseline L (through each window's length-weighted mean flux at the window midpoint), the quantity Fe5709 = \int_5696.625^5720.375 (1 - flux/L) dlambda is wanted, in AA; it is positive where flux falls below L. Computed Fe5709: 1.4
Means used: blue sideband 4.99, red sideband 4.96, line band 4.68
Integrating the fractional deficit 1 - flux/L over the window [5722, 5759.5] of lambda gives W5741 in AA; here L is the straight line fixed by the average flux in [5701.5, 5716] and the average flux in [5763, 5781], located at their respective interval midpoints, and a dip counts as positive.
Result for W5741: -2.3 AA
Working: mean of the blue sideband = 4.48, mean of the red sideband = 4.9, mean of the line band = 4.98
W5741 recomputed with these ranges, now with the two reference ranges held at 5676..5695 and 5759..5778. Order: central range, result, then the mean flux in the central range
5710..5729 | -0.2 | 4.99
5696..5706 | 0.7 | 4.6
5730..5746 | 0.1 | 4.92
